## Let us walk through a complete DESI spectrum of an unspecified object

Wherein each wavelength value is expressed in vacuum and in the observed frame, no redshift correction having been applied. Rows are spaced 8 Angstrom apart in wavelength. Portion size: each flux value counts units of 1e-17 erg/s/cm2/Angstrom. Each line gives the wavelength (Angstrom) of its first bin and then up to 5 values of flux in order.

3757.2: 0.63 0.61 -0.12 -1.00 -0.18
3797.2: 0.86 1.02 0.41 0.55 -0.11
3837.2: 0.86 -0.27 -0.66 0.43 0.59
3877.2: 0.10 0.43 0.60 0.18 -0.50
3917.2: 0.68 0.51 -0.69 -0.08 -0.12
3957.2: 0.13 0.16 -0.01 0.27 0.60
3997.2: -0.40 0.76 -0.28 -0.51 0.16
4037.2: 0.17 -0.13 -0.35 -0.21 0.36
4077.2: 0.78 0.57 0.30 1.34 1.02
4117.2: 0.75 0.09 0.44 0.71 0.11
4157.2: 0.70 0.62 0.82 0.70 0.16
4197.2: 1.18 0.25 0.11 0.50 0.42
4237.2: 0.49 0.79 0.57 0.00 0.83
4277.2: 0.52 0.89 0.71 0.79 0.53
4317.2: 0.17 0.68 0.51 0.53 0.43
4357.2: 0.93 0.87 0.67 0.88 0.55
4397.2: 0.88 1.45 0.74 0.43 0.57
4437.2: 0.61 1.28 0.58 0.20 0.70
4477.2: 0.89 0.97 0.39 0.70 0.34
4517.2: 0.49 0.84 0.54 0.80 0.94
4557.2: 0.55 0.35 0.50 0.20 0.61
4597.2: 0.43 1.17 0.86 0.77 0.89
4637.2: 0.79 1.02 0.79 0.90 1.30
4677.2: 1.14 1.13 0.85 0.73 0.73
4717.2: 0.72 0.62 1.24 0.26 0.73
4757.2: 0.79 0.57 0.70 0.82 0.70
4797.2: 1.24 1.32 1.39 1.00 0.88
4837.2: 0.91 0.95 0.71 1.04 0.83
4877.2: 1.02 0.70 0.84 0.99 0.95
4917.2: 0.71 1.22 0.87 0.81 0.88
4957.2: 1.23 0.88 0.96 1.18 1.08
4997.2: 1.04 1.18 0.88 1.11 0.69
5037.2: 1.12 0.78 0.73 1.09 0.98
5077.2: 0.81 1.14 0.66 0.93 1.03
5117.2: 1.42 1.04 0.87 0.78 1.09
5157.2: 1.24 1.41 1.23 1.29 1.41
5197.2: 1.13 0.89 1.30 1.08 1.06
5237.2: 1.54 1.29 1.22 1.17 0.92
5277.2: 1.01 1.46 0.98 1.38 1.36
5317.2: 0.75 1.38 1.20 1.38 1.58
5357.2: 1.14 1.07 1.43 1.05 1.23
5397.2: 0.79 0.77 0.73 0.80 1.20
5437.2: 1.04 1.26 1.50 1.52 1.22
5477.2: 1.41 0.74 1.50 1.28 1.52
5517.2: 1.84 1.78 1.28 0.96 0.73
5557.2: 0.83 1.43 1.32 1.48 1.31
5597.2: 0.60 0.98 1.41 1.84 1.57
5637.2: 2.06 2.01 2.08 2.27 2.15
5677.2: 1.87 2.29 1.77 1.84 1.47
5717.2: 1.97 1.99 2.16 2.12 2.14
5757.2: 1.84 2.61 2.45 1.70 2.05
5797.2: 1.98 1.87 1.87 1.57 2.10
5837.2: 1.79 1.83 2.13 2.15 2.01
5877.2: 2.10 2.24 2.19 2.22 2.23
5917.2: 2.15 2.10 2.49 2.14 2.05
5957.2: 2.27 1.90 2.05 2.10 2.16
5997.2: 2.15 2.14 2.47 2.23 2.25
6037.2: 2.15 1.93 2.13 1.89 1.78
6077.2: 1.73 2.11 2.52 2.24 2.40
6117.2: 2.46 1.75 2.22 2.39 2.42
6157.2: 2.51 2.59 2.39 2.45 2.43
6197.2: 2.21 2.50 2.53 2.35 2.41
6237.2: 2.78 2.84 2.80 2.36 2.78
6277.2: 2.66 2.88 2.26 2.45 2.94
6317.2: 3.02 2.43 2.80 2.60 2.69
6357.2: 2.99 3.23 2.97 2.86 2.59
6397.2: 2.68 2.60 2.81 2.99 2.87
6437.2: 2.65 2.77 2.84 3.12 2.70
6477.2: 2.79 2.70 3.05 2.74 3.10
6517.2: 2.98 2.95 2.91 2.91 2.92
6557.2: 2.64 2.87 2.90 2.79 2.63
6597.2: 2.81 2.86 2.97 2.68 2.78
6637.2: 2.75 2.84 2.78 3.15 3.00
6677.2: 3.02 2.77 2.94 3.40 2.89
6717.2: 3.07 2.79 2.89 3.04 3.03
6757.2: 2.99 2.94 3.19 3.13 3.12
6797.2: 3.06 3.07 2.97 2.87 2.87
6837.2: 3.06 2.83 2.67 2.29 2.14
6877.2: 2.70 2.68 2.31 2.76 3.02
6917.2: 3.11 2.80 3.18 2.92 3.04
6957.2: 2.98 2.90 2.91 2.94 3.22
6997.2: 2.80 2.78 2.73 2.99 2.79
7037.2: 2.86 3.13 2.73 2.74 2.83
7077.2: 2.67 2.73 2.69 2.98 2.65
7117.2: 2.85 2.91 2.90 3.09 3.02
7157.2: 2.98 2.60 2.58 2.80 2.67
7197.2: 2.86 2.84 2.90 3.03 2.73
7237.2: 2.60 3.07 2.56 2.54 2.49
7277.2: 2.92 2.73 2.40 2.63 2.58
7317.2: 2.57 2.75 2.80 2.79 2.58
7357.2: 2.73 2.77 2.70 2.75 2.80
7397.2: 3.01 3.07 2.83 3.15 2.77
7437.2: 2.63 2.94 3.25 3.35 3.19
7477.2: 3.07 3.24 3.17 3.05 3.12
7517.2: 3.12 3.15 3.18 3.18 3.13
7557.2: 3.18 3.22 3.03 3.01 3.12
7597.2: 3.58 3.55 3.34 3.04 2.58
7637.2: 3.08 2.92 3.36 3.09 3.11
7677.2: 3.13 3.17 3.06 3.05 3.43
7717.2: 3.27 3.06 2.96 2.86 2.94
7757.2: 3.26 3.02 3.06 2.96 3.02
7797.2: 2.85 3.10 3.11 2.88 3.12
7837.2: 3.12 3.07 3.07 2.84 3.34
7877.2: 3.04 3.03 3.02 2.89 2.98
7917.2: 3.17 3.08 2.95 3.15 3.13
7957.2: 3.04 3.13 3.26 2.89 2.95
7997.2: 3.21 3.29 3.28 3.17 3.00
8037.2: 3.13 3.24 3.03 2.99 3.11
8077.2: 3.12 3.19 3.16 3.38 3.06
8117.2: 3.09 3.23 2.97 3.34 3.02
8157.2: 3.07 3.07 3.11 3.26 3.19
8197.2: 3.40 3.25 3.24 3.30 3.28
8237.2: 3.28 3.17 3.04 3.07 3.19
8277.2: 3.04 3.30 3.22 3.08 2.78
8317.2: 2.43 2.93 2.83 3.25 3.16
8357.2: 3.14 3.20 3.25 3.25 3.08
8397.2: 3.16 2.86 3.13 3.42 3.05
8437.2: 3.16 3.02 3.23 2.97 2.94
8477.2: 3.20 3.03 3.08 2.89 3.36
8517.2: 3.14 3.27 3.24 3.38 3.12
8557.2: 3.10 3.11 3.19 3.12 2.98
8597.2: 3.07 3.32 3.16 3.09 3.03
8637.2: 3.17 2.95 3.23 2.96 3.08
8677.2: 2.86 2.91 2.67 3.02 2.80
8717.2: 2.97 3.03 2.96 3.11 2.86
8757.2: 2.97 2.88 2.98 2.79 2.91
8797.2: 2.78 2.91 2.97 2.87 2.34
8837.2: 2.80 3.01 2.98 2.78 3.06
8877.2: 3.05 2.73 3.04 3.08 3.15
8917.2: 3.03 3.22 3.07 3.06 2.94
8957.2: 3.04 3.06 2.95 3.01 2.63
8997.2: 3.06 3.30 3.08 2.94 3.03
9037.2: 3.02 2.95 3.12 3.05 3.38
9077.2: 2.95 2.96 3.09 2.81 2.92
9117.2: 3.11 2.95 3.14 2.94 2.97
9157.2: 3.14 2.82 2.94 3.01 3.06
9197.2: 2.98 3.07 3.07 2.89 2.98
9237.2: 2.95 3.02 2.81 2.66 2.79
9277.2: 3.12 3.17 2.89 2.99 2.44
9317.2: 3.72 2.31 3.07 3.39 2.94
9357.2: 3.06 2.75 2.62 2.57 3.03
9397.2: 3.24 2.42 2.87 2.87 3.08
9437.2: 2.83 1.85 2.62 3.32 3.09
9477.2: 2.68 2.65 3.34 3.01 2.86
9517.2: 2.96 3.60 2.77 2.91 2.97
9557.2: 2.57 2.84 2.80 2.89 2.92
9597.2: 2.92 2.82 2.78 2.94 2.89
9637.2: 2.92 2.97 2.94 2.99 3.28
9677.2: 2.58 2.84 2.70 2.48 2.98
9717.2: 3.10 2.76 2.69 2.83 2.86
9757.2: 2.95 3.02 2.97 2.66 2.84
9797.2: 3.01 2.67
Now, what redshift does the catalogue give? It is 0.411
